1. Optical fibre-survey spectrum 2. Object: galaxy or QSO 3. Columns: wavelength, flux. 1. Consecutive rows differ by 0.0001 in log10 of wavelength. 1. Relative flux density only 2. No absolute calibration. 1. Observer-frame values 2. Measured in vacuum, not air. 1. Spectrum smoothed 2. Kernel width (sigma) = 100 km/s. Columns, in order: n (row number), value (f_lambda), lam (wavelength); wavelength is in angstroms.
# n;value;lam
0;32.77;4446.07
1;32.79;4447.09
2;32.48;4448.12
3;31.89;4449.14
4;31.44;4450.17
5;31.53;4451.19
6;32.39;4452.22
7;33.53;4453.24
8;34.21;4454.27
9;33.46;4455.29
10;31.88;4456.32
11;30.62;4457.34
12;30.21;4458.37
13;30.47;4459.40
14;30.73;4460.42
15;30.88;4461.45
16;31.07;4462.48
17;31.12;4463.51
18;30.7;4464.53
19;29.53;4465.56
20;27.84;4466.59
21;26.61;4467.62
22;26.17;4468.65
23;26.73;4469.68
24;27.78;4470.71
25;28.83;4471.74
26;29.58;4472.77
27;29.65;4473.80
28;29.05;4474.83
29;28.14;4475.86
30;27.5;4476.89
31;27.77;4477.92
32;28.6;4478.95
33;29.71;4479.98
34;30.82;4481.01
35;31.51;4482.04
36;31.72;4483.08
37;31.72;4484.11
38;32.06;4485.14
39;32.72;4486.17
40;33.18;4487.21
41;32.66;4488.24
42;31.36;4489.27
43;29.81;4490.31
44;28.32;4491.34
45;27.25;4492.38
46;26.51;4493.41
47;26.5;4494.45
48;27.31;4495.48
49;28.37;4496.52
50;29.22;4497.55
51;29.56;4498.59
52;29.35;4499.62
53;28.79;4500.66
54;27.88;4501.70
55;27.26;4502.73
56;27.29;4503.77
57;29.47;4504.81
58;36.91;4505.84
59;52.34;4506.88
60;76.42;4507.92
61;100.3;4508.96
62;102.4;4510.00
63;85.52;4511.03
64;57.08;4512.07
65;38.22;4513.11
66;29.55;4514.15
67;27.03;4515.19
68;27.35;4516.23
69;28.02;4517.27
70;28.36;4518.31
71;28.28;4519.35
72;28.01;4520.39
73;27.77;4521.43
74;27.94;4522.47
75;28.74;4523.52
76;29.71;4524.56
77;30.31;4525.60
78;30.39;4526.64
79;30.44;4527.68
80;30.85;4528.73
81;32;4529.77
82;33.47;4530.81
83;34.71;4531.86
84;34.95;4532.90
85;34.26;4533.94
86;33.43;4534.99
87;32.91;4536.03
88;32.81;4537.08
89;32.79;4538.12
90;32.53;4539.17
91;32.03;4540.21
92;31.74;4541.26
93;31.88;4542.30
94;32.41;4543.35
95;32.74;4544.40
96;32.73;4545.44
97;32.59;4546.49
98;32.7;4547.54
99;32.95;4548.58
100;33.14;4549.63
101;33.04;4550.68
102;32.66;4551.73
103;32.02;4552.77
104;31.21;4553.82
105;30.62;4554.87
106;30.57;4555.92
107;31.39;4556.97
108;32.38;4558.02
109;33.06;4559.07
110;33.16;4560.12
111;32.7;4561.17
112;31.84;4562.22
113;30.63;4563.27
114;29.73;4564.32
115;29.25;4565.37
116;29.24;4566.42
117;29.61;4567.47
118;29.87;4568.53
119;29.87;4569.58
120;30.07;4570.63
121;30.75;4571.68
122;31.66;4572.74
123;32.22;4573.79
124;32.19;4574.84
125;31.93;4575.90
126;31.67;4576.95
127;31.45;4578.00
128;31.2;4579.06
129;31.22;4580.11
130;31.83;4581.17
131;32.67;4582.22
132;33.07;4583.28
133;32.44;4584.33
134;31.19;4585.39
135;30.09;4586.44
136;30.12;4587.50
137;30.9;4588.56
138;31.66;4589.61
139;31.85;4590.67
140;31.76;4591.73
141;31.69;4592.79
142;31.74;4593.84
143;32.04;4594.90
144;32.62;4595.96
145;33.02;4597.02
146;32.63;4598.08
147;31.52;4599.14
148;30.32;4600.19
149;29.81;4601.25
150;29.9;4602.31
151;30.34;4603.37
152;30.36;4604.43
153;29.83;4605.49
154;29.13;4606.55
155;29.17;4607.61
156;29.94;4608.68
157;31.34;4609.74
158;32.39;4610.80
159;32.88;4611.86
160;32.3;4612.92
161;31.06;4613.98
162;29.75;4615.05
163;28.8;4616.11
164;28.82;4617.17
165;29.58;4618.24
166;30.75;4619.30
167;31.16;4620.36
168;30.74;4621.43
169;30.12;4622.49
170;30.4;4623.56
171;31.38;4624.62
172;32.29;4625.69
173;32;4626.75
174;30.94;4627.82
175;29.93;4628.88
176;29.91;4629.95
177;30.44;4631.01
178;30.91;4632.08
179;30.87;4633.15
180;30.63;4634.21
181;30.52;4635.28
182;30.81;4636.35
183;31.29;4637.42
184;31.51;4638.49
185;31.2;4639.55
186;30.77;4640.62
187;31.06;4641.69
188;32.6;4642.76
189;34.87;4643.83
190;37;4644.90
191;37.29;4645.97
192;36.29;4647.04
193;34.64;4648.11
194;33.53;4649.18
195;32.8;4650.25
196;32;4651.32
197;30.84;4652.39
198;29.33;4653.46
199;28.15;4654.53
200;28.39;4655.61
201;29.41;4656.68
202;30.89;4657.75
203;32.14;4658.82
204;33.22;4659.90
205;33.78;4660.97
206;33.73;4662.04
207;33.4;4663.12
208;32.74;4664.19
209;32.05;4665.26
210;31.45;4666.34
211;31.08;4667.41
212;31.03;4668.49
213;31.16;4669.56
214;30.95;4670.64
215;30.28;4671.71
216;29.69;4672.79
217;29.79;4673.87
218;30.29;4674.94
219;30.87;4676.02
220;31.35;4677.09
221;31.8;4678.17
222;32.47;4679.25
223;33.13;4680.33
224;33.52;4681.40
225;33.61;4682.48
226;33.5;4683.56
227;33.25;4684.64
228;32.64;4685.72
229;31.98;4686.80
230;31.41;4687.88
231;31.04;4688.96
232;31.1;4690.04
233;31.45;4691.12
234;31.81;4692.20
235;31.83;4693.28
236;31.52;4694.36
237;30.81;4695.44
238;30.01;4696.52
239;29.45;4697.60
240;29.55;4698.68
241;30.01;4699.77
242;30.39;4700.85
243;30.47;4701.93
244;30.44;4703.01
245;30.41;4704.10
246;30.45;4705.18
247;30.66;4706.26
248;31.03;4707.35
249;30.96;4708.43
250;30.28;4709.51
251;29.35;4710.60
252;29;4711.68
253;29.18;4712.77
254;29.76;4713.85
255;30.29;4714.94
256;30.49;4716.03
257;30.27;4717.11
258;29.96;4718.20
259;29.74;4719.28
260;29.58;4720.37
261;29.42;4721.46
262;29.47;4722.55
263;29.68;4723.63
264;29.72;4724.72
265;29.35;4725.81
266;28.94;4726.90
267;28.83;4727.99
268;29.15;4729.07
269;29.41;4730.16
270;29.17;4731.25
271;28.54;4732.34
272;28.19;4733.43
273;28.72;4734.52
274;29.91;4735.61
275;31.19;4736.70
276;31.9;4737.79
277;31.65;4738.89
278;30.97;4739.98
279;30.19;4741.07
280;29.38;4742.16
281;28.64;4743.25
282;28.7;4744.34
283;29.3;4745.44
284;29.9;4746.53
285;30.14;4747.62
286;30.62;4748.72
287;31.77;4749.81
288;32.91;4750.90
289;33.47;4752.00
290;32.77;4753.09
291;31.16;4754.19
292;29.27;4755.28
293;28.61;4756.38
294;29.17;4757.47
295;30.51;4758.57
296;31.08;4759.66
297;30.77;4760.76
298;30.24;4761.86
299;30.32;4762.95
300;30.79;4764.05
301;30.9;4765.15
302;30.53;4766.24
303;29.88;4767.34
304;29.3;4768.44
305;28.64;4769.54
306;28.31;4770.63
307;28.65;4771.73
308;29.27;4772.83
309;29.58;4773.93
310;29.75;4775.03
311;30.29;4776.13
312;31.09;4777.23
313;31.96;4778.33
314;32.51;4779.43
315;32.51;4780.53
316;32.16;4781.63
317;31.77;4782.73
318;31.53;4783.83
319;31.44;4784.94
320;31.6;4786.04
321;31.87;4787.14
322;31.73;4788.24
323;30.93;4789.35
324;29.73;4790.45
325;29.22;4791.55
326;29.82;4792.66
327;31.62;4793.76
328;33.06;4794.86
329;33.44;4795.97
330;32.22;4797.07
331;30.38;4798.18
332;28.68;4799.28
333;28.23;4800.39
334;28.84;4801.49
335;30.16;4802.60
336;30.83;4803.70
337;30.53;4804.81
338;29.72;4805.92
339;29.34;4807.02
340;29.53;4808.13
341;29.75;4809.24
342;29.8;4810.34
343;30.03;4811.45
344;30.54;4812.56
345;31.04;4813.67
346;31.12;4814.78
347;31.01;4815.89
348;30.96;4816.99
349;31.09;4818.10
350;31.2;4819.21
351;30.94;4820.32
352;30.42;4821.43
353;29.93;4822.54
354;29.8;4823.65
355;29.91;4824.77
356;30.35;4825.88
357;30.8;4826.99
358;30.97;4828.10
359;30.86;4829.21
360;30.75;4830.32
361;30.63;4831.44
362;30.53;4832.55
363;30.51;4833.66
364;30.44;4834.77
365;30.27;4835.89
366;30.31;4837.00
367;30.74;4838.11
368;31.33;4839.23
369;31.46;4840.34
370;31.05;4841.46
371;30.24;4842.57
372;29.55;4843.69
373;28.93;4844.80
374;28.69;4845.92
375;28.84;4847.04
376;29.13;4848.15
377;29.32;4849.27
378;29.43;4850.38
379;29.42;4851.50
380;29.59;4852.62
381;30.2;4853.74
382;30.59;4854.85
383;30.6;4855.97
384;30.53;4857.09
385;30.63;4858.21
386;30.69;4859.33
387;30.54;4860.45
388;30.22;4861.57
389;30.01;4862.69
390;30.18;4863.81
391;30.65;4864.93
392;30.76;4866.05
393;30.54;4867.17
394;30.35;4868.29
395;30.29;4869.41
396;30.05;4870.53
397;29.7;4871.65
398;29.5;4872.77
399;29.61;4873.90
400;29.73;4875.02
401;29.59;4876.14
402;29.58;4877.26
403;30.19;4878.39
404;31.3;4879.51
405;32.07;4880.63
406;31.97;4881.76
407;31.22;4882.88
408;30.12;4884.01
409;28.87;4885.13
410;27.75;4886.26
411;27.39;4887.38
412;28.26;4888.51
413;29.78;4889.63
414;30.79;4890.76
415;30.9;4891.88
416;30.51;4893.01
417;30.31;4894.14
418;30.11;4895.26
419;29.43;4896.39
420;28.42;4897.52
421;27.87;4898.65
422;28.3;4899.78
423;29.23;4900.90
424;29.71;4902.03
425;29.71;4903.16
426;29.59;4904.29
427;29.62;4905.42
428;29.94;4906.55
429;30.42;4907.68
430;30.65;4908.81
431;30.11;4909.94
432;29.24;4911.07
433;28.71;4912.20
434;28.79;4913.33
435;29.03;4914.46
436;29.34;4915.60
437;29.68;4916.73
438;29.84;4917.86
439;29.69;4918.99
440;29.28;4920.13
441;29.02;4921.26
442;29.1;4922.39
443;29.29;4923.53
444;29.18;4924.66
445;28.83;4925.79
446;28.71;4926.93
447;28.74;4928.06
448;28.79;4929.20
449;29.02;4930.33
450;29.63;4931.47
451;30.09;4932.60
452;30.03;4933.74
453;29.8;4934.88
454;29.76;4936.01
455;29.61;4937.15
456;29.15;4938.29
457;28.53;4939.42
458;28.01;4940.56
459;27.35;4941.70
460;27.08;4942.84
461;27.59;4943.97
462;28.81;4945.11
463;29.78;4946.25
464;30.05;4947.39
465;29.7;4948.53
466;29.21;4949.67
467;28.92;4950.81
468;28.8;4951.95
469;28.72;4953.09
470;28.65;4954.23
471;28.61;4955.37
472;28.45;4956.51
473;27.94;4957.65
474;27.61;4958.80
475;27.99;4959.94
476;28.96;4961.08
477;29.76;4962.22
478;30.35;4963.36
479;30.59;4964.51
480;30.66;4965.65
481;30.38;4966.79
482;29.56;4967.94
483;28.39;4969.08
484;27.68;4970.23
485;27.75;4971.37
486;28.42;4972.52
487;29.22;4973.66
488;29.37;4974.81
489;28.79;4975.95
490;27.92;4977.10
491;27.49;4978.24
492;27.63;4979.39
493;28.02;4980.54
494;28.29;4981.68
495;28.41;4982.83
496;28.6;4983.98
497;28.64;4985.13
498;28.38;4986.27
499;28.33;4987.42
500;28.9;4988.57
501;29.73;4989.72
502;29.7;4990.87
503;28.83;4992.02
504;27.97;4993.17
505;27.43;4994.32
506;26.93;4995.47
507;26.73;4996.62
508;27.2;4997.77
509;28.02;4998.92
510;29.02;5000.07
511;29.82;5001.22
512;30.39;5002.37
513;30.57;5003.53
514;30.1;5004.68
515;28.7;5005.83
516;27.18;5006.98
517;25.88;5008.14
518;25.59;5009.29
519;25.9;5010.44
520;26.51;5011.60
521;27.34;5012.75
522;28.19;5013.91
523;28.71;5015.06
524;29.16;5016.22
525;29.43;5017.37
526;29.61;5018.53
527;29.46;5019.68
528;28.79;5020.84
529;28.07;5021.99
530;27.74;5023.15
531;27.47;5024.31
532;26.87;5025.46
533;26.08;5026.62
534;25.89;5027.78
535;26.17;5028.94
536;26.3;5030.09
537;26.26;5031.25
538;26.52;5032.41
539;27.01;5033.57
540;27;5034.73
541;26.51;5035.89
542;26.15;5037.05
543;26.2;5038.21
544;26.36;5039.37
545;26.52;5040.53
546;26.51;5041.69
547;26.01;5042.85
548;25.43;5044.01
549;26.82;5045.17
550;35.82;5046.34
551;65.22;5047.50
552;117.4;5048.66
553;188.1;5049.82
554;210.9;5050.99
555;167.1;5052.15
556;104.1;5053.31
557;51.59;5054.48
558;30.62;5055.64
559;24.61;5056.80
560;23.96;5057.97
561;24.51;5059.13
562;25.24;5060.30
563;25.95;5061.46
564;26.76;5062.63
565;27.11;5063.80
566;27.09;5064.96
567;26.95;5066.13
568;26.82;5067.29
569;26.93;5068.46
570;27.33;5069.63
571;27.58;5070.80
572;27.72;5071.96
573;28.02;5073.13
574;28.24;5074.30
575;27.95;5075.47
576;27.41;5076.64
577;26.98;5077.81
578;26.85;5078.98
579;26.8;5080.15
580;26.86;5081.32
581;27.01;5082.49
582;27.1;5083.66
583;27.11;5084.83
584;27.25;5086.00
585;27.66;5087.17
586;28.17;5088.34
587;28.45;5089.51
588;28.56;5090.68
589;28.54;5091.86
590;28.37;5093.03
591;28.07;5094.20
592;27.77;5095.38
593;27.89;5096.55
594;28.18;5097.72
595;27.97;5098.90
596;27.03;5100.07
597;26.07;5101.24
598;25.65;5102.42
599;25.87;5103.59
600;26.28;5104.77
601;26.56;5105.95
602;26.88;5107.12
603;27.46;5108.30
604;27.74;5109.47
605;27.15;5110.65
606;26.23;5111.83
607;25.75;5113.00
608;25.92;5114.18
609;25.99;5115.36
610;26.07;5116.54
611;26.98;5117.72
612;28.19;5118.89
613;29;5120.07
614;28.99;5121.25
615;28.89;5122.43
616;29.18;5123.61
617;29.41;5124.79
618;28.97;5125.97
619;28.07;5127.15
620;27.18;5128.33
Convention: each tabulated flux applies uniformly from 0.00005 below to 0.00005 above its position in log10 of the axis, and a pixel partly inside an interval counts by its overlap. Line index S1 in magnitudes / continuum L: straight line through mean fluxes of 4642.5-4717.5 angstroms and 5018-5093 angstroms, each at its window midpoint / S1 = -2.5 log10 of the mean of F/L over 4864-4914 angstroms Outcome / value 0.18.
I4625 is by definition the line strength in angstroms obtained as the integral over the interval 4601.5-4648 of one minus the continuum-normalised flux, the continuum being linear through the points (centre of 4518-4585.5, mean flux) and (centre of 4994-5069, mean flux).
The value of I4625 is 1.9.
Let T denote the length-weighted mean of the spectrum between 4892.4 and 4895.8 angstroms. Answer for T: 30.3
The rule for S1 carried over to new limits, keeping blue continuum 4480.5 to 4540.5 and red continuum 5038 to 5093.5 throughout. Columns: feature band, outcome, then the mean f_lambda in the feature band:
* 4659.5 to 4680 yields 0.18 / 31.6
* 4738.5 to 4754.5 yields 0.24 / 30.8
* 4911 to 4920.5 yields 0.35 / 29.3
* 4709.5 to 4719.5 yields 0.26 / 29.8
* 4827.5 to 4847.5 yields 0.28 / 30.3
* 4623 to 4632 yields 0.19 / 30.9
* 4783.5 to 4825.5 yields 0.27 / 30.6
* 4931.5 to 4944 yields 0.37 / 28.9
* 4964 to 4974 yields 0.37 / 29.2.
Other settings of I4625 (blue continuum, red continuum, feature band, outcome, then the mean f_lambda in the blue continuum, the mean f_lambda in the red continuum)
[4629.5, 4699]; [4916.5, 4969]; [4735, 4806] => 0.3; 31.7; 29.1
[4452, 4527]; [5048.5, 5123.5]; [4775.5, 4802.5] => 3.3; 33.8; 37.2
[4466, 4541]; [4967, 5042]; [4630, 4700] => 0.7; 34.1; 27.9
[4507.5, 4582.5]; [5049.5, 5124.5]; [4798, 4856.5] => 8.6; 35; 35.7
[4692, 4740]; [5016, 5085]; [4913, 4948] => 6.6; 30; 39.2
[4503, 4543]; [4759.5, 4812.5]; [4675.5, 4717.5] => 2.7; 38.5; 30.5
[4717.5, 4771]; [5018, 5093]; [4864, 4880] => 1.6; 30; 38.3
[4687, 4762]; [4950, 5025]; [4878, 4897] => -0.6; 30.2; 28.5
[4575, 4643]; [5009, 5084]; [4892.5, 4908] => 2.7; 31.1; 38.2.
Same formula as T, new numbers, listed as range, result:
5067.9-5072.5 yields 27.4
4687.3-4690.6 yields 31.2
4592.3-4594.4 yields 31.8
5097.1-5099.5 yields 28.1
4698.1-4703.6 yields 30.1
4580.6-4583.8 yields 32.5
